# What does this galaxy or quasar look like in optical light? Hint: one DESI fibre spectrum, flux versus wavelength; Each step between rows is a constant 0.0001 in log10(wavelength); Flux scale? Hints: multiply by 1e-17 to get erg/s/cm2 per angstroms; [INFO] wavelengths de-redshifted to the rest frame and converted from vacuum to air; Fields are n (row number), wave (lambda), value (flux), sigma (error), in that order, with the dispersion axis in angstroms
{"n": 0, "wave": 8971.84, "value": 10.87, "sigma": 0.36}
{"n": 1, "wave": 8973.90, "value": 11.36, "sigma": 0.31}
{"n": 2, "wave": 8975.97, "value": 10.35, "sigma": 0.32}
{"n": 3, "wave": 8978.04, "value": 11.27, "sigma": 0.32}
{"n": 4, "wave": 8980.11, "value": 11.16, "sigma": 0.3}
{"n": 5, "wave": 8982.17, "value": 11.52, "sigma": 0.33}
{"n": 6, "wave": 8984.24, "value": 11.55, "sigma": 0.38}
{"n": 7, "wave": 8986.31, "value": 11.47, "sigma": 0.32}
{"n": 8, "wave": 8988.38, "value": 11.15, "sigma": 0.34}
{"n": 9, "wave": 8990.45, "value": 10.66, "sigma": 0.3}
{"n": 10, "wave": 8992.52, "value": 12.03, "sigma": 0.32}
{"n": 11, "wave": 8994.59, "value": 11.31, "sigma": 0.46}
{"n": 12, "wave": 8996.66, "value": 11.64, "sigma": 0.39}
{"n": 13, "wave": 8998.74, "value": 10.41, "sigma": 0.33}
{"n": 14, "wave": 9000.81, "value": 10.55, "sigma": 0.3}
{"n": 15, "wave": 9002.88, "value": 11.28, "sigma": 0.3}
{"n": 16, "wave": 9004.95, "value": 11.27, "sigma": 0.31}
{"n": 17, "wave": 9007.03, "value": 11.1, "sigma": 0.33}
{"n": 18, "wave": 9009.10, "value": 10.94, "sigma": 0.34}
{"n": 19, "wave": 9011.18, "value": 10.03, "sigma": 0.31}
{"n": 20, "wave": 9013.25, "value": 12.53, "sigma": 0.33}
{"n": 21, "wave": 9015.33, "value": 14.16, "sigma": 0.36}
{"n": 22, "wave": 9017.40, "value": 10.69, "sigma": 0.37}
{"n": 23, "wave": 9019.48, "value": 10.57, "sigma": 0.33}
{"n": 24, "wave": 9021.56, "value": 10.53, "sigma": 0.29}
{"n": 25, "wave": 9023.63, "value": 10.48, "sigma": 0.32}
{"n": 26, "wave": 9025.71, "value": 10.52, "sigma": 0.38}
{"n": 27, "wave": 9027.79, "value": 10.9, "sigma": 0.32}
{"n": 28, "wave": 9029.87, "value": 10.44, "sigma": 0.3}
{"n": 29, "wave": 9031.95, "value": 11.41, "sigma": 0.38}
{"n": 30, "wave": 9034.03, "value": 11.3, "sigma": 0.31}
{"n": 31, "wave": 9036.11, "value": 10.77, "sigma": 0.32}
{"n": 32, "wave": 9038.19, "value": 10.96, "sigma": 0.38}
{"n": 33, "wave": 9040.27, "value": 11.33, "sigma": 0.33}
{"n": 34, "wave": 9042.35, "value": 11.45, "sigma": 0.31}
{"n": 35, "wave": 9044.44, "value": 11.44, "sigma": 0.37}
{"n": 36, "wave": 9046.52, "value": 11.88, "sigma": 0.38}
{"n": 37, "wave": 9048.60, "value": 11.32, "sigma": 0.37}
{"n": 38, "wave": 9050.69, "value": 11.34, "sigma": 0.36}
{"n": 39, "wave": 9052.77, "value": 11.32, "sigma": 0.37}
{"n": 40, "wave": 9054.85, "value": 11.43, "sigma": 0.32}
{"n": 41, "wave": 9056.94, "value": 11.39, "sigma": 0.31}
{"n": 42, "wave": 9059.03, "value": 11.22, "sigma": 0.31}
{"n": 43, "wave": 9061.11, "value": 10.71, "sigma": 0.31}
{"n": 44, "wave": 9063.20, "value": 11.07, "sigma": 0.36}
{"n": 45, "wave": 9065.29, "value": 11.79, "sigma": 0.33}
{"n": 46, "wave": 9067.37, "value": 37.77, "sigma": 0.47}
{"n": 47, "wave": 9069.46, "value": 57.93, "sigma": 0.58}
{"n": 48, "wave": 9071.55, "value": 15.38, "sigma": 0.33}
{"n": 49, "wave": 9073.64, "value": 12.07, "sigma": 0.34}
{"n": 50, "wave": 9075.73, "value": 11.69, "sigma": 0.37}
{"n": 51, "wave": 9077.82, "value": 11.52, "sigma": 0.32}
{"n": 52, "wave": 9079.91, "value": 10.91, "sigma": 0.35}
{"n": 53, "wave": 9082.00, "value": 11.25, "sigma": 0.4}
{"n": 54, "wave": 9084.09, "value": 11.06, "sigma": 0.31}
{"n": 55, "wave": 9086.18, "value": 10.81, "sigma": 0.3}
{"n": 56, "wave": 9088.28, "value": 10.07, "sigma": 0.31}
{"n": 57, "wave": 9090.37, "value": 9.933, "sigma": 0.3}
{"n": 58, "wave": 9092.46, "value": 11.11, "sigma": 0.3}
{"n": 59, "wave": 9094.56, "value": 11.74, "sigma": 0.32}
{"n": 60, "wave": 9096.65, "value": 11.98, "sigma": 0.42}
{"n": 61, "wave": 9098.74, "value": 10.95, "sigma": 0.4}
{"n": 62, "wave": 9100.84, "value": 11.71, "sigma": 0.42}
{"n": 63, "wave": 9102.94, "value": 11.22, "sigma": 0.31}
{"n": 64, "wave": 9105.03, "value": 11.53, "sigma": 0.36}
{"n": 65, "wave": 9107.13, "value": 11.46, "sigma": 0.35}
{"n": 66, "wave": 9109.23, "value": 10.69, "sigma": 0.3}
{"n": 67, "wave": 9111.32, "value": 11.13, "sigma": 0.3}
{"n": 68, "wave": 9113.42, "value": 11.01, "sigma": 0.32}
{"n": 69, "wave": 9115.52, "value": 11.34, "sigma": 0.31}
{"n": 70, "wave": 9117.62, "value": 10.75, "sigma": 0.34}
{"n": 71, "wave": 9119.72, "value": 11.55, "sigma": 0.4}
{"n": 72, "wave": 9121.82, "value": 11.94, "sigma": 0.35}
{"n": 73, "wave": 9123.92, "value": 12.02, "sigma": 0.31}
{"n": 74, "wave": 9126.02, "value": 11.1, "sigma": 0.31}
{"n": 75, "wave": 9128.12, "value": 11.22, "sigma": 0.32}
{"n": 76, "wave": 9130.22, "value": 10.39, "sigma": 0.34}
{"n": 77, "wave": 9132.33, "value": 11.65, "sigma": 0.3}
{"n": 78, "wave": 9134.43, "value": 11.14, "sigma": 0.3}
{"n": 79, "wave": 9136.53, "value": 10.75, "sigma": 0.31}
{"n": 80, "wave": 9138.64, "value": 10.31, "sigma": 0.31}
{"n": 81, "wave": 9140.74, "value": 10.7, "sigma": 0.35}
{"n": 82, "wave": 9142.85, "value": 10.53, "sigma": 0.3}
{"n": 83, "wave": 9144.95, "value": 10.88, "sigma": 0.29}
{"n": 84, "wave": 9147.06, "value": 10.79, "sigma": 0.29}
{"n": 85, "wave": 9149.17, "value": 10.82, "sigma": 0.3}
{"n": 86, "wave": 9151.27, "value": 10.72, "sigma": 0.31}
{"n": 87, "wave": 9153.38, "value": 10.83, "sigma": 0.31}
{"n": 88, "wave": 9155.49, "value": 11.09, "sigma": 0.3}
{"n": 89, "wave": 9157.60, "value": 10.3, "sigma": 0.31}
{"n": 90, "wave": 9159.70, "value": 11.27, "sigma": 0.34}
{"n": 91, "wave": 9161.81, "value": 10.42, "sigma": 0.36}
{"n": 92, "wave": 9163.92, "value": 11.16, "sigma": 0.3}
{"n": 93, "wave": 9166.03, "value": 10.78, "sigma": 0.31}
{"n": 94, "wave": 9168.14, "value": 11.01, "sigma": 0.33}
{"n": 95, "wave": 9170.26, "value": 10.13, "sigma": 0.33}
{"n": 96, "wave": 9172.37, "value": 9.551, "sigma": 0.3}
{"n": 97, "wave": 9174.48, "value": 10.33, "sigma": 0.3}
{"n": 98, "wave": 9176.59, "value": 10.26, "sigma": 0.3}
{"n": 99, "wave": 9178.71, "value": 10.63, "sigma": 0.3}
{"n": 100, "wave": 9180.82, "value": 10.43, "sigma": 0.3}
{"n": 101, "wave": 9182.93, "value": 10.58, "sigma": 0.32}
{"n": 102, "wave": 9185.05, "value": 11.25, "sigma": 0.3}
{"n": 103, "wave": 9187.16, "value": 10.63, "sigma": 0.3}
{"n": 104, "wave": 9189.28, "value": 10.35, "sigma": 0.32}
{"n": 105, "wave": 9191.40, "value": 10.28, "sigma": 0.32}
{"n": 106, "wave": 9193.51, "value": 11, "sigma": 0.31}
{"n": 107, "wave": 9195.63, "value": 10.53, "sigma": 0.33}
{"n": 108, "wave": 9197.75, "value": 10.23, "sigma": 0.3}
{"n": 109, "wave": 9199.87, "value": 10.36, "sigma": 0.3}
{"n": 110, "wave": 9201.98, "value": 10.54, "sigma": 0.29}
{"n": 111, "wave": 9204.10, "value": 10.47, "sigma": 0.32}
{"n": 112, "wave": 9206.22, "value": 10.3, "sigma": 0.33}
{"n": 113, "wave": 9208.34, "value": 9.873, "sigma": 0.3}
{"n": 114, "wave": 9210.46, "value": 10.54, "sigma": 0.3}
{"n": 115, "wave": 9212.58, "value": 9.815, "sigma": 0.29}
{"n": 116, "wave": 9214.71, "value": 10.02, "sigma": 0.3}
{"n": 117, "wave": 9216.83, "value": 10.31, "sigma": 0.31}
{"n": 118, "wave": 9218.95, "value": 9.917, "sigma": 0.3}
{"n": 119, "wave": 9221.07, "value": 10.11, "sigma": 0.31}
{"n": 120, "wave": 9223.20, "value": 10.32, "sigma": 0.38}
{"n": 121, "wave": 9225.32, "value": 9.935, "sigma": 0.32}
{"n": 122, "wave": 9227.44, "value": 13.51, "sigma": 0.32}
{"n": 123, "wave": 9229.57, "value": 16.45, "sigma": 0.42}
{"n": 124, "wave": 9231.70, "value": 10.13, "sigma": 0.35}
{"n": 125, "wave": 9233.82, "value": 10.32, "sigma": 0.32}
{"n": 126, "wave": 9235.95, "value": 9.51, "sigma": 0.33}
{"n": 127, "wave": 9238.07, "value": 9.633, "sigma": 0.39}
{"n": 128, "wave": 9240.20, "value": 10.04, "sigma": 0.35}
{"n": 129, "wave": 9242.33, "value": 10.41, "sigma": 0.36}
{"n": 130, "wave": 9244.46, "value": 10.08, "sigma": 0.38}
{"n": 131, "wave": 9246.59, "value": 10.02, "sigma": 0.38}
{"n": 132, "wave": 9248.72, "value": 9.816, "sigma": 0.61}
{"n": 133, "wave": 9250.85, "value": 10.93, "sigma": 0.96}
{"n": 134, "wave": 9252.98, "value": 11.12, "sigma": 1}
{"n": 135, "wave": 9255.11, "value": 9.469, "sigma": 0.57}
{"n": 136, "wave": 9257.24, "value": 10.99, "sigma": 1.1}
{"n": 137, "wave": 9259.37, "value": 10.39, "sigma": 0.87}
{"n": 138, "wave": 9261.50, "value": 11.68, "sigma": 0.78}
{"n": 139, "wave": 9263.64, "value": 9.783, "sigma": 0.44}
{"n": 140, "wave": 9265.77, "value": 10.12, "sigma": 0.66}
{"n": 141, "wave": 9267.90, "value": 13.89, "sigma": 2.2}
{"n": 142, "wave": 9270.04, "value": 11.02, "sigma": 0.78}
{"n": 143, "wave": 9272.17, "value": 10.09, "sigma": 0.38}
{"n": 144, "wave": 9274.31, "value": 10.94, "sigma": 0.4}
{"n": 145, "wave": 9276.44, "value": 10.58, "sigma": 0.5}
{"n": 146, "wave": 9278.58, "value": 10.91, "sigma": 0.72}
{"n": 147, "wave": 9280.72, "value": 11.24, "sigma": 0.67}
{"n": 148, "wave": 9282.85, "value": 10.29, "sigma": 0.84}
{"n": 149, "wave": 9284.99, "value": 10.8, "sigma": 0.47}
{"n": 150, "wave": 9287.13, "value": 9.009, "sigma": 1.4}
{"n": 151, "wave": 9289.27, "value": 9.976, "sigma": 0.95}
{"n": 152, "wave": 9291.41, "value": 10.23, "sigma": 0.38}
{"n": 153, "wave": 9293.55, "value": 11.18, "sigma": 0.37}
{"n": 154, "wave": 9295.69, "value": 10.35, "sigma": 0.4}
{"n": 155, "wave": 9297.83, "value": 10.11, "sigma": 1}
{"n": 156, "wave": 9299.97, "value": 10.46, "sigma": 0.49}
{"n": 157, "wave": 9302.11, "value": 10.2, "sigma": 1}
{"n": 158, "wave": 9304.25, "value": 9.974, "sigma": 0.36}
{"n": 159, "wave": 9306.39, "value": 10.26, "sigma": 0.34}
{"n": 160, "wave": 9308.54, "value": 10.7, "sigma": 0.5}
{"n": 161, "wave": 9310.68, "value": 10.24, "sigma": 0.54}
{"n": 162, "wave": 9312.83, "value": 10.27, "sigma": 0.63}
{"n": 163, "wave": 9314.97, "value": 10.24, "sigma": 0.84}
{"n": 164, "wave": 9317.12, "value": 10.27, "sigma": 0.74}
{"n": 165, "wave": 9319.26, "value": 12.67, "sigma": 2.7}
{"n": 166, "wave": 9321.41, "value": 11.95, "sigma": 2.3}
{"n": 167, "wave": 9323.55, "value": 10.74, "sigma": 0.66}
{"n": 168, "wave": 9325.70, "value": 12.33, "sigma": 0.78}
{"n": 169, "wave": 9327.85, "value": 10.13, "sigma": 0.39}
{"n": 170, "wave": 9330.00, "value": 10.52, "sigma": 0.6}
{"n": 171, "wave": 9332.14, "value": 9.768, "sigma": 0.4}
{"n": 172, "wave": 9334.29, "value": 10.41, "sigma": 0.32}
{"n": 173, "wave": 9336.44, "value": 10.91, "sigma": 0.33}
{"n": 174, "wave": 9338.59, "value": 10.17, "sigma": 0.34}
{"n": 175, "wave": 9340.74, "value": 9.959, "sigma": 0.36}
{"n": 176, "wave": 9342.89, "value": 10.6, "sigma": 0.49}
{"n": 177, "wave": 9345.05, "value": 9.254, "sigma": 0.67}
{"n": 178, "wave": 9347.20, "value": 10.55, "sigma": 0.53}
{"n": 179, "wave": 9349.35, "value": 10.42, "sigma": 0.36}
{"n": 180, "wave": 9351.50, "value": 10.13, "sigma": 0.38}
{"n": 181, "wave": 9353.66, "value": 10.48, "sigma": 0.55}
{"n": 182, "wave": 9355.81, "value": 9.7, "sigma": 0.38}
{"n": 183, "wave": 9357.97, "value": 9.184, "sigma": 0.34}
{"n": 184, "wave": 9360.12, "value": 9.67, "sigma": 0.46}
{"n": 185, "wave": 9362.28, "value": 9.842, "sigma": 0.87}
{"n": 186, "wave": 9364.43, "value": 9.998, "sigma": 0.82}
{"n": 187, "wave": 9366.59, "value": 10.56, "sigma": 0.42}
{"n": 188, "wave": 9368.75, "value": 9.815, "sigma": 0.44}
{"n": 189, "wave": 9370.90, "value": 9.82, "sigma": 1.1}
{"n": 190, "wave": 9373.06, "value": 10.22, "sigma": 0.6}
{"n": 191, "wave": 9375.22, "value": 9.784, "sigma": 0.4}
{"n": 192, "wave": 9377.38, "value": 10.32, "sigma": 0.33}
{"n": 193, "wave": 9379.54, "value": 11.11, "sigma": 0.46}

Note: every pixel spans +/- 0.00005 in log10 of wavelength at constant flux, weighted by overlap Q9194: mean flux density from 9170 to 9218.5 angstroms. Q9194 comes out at 10.4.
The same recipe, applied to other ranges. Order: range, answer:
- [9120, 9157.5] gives 11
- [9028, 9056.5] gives 11.3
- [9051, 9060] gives 11.3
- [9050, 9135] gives 13.1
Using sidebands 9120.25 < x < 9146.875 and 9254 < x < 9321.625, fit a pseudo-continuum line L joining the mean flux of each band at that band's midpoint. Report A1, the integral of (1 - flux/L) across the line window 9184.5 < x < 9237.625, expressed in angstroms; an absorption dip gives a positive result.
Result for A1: 0.9 angstroms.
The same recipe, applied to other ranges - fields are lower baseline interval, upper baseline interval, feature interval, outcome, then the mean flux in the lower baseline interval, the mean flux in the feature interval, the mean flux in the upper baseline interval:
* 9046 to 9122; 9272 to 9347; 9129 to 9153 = 3.5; 13.4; 10.8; 10.5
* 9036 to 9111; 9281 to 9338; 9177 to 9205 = 3.3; 13.4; 10.6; 10.5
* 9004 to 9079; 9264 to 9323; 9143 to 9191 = 5.6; 13.4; 10.6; 10.7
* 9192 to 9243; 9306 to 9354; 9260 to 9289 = -0.5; 10.6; 10.8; 10.6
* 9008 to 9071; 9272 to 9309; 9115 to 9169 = 6.0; 13.7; 11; 10.4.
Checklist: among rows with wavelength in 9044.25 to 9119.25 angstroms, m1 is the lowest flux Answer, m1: 9.933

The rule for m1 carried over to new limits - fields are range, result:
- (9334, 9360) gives 9.184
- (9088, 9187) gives 9.551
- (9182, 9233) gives 9.815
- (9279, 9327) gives 9.009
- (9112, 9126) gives 10.75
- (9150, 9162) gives 10.3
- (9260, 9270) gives 9.783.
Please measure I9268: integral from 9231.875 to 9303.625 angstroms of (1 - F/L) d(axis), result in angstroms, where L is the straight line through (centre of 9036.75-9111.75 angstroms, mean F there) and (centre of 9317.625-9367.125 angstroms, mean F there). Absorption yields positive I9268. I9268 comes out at 5.0 angstroms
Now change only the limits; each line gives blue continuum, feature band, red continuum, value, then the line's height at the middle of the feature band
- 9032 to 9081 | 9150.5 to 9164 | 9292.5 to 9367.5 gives 2.3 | 13.1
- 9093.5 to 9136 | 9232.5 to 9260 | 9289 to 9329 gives 1.7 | 10.9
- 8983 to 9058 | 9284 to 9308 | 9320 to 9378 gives 0.4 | 10.4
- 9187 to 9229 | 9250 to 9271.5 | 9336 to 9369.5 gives -1.2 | 10.4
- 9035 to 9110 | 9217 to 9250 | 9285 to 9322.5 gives 2.0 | 11.4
